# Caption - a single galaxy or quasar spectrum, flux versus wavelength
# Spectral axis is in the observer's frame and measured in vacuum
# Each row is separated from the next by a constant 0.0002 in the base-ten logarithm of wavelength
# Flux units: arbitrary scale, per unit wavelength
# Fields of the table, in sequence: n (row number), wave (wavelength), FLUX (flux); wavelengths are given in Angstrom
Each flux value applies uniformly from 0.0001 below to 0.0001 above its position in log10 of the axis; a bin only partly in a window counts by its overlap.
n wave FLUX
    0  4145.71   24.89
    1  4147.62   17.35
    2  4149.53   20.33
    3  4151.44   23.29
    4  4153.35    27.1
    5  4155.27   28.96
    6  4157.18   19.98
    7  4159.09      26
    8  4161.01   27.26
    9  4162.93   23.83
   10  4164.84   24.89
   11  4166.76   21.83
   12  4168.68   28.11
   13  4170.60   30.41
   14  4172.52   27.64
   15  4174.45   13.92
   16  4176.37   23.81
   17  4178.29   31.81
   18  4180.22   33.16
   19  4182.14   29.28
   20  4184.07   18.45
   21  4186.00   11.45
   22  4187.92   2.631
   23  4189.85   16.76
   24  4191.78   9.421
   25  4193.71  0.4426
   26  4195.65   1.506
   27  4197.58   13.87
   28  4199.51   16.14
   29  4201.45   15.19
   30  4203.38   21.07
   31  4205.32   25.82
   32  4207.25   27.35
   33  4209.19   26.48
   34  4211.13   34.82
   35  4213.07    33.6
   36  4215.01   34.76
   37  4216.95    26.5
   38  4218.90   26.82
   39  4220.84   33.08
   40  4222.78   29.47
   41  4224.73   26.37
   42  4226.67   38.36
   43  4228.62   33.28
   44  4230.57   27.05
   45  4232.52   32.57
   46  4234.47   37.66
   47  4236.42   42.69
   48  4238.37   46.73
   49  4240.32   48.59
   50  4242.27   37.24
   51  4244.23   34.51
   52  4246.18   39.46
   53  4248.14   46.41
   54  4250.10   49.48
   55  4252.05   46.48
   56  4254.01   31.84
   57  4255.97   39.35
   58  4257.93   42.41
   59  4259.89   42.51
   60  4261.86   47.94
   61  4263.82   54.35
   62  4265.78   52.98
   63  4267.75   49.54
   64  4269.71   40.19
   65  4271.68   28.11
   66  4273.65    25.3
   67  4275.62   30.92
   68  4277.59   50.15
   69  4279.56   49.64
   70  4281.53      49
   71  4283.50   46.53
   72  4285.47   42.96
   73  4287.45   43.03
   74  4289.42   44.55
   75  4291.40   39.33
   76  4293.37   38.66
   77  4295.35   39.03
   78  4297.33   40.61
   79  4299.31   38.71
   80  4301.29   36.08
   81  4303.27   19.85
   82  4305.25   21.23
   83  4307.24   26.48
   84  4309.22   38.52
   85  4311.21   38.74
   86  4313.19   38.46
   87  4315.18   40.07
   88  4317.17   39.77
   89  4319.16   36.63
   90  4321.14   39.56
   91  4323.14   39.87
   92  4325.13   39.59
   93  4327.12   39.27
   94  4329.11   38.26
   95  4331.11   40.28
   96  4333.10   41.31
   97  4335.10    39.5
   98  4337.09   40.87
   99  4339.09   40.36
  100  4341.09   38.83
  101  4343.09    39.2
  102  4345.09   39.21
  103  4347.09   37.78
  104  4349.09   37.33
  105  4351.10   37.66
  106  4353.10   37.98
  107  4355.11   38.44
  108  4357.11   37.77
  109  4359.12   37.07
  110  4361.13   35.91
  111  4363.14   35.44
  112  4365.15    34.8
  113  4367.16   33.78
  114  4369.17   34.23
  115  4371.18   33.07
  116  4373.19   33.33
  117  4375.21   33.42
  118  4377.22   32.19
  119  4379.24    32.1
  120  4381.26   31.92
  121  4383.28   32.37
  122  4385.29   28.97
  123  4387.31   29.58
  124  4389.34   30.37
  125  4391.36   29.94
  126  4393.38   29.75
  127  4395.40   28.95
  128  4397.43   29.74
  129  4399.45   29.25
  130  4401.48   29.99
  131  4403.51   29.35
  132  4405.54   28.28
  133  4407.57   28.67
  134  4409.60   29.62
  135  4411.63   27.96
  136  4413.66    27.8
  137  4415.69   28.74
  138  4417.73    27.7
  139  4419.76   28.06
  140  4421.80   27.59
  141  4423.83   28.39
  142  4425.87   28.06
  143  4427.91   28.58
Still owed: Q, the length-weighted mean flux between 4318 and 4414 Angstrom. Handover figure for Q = 34.6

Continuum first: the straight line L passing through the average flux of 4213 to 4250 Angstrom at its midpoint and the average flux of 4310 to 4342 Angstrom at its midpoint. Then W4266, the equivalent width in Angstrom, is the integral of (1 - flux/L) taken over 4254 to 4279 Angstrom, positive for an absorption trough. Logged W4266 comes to -3.0 Angstrom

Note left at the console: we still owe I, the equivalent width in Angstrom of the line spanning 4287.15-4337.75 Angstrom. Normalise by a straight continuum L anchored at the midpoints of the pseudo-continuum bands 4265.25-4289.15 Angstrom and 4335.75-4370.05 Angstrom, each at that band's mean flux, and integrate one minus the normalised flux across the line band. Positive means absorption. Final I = 3.1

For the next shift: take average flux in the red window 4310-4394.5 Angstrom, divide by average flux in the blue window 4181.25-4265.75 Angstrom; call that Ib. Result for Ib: 1.19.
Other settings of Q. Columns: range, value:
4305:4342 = 38.1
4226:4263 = 40.3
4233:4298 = 42.3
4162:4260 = 28.5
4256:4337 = 39.7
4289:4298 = 40.2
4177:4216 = 20.2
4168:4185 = 26.3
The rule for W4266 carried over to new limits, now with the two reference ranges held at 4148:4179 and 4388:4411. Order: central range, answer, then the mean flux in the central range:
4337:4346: -3.6 Angstrom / 39.6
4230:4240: -4.7 Angstrom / 38.5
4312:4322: -4.0 Angstrom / 38.9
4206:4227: -3.7 Angstrom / 30.4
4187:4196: 6.7 Angstrom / 6.48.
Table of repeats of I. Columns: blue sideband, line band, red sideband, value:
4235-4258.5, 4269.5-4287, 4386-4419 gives -0.5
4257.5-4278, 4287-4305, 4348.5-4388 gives 1.3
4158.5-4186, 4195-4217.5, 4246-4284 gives 6.2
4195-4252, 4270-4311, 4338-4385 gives -4.7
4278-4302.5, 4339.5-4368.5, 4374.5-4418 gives -2.0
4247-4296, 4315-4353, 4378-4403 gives -3.1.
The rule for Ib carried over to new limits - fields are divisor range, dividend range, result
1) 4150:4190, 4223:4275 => 1.70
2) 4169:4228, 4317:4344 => 1.73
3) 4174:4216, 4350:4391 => 1.68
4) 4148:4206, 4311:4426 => 1.67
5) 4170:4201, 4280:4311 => 2.18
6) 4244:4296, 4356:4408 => 0.75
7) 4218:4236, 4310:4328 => 1.22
